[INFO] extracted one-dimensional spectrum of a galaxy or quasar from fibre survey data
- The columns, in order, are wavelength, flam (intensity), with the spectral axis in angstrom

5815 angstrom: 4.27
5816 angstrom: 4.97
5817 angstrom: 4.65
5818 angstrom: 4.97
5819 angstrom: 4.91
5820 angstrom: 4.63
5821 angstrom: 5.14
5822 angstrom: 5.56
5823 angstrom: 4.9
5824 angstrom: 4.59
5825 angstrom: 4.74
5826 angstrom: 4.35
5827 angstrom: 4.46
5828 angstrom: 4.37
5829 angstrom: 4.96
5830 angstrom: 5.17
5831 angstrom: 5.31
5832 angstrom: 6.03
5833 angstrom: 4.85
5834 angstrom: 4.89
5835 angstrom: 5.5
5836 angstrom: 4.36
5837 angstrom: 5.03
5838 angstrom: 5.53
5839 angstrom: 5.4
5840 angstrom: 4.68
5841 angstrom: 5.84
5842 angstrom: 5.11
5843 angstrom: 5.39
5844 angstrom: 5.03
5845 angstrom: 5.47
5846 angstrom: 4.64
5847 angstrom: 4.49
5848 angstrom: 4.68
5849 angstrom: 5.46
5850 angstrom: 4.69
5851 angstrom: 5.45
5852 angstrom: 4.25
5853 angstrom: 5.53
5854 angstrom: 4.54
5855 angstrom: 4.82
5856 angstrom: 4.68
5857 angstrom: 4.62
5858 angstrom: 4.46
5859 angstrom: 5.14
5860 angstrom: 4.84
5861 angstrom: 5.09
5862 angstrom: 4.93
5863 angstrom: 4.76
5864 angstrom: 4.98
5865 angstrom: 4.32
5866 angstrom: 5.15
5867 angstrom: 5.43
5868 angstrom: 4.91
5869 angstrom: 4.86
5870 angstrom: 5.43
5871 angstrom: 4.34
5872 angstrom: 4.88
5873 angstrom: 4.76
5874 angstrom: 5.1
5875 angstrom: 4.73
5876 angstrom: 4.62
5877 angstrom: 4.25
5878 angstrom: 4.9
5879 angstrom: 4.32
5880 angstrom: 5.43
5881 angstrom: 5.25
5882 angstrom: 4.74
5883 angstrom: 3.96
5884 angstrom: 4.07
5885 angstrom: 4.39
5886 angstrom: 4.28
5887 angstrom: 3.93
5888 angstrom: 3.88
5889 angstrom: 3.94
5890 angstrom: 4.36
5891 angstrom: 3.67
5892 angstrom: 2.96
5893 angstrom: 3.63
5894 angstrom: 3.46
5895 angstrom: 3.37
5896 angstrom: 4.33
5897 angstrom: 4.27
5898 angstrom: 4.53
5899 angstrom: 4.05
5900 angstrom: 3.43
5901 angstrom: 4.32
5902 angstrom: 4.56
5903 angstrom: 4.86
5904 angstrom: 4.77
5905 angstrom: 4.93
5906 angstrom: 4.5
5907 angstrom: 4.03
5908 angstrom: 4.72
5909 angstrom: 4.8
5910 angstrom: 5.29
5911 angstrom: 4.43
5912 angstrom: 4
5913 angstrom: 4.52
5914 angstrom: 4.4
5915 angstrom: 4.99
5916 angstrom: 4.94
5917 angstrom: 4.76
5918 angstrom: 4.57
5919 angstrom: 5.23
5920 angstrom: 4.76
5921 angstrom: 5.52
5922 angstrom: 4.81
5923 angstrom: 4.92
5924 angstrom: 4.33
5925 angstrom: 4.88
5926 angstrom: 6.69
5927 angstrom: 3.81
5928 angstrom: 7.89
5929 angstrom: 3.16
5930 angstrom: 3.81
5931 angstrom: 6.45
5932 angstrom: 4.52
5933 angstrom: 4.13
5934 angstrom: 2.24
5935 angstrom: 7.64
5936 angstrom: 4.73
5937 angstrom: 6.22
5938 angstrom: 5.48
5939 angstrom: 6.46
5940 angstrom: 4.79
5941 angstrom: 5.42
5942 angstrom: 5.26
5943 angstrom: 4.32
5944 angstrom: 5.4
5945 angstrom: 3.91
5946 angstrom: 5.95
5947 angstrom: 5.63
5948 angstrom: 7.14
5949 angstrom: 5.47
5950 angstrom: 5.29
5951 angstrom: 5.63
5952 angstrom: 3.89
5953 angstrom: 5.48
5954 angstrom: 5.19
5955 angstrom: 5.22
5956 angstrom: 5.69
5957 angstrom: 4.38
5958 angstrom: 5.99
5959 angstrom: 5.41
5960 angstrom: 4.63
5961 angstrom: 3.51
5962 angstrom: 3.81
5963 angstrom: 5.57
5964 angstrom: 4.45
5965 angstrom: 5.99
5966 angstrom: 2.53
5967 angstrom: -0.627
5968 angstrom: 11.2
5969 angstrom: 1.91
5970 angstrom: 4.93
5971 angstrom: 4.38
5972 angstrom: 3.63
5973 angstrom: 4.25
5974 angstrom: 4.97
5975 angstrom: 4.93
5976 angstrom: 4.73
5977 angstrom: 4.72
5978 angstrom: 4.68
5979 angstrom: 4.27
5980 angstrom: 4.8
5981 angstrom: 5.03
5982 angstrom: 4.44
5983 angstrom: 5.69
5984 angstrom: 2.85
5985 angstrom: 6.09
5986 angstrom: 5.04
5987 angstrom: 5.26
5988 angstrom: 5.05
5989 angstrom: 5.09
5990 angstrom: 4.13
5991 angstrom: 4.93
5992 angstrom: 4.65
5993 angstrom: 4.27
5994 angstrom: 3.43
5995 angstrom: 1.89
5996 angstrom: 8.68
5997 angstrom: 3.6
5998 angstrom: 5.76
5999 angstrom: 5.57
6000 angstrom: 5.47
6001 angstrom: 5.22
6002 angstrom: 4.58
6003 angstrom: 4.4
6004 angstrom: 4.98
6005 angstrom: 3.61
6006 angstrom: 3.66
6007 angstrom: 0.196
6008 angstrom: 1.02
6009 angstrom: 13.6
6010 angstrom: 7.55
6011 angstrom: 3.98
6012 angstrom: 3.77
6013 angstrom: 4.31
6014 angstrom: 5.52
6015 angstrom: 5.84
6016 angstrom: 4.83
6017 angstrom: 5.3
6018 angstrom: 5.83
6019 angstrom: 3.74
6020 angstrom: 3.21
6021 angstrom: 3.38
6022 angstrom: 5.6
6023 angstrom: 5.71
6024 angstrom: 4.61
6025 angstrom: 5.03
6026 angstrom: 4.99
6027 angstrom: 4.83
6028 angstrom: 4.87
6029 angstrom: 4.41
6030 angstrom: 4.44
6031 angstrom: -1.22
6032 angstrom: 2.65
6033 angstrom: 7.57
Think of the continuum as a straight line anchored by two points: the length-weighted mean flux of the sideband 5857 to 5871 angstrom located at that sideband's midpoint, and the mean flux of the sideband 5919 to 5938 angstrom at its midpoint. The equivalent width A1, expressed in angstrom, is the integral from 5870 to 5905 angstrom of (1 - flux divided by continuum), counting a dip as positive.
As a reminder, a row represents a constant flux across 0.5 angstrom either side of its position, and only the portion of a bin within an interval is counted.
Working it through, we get 4.45 angstrom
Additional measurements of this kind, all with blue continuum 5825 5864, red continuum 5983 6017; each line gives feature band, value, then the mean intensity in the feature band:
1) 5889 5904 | 2.8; 4.01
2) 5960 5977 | 1.6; 4.4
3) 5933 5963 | -1.8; 5.17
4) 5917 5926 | -0.1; 4.97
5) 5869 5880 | 0.4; 4.77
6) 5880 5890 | 1.2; 4.33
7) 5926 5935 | 0.2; 4.8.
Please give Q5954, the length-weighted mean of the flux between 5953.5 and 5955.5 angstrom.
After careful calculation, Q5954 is 5.21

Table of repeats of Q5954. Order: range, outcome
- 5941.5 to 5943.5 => 4.79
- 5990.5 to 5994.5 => 4.32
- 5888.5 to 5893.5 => 3.71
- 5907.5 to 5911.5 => 4.81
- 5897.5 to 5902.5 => 4.18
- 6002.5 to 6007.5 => 3.37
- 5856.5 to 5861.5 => 4.83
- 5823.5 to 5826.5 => 4.56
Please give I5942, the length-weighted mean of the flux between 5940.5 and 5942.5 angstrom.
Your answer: 5.34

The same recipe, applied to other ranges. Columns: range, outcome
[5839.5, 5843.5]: 5.25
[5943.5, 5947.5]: 5.22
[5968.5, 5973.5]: 3.82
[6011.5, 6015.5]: 4.86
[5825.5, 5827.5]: 4.4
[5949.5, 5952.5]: 4.94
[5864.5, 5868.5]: 4.95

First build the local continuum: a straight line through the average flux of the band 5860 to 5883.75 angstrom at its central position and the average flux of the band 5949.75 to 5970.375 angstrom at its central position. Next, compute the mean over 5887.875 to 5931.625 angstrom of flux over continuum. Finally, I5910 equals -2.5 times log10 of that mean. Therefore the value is 0.06 mag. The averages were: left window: 4.82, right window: 4.76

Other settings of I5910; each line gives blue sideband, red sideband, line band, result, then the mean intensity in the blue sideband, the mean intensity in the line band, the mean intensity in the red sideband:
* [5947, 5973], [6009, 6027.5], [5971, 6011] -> 0.05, 4.83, 4.77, 5.13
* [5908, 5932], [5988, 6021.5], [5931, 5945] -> -0.06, 4.9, 5.13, 4.73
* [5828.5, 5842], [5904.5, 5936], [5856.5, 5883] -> 0.05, 5.19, 4.84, 4.83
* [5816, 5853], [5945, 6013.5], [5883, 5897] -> 0.26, 4.99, 3.88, 4.81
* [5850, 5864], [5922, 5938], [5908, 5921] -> 0.05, 4.85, 4.75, 5.04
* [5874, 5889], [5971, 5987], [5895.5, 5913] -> 0.02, 4.48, 4.46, 4.68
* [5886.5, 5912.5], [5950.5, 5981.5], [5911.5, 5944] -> -0.14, 4.19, 5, 4.68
